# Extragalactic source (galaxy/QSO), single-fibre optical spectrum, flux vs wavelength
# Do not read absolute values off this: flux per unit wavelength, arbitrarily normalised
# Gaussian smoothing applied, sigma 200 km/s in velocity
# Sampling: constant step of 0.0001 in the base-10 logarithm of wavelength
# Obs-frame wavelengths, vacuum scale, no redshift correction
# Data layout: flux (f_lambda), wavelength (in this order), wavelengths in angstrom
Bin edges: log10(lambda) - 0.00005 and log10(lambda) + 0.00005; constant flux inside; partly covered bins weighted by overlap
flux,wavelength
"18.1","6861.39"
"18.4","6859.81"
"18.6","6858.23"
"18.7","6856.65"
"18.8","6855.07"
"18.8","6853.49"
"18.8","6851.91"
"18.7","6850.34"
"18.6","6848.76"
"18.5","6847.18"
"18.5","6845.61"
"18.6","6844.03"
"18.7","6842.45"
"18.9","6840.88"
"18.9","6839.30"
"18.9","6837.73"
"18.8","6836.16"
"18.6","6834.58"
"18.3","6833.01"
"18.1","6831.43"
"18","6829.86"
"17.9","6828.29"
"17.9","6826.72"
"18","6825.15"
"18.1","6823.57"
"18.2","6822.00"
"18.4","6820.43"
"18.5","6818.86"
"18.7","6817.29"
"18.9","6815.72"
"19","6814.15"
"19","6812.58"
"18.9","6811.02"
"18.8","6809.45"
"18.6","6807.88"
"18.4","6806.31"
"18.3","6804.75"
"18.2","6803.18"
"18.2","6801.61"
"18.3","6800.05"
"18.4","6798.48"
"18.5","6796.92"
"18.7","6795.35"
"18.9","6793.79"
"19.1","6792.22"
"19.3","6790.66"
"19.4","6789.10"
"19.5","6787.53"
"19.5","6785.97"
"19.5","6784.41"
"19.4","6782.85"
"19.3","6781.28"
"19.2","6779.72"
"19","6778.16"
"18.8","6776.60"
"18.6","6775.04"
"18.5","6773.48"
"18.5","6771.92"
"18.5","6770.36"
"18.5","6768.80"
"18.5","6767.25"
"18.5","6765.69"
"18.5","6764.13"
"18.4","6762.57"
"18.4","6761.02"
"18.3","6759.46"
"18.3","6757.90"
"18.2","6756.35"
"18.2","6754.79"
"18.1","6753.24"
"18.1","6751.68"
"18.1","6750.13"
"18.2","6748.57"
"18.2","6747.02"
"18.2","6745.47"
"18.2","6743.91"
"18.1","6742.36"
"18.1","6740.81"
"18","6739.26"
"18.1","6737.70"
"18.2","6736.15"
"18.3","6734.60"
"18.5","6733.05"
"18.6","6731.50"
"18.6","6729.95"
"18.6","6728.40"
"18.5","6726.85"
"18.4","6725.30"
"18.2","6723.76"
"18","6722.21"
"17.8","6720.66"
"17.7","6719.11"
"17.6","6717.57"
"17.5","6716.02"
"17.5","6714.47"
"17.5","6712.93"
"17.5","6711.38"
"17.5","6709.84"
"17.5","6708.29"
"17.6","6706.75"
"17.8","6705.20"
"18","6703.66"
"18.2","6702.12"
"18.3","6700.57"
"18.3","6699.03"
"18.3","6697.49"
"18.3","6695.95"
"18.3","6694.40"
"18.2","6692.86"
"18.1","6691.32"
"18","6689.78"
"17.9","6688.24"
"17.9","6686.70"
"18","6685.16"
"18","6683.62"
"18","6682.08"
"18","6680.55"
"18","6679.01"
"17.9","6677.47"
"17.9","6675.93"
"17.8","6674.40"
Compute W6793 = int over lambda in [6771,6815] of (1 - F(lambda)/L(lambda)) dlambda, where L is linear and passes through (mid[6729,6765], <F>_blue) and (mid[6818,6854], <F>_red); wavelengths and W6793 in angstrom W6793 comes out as -1.2 angstrom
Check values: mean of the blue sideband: 18.3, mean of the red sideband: 18.5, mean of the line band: 18.8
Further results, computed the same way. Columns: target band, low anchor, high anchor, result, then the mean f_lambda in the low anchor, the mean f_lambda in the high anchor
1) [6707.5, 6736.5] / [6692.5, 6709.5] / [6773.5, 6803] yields 0.4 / 18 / 18.9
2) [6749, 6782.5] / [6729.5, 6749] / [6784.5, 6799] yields 0.3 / 18.3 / 19.1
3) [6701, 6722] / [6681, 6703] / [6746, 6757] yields 0.5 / 18.1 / 18.2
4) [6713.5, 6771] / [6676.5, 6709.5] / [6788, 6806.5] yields 0.4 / 18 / 18.7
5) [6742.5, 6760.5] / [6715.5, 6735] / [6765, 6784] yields 0.3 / 18.2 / 18.8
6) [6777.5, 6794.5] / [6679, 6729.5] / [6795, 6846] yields -0.9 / 18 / 18.5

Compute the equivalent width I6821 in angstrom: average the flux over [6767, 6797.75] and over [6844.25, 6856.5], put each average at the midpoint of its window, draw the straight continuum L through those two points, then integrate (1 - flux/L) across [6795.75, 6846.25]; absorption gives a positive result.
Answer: 0.8 angstrom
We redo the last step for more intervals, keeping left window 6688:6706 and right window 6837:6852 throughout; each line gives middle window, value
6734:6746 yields 0.1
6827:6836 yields 0.2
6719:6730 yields 0.0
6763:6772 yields 0.0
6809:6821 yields -0.1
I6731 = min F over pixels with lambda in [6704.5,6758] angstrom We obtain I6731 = 17.5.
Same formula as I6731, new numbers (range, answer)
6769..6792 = 18.5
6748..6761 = 18.1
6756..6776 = 18.2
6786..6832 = 17.9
